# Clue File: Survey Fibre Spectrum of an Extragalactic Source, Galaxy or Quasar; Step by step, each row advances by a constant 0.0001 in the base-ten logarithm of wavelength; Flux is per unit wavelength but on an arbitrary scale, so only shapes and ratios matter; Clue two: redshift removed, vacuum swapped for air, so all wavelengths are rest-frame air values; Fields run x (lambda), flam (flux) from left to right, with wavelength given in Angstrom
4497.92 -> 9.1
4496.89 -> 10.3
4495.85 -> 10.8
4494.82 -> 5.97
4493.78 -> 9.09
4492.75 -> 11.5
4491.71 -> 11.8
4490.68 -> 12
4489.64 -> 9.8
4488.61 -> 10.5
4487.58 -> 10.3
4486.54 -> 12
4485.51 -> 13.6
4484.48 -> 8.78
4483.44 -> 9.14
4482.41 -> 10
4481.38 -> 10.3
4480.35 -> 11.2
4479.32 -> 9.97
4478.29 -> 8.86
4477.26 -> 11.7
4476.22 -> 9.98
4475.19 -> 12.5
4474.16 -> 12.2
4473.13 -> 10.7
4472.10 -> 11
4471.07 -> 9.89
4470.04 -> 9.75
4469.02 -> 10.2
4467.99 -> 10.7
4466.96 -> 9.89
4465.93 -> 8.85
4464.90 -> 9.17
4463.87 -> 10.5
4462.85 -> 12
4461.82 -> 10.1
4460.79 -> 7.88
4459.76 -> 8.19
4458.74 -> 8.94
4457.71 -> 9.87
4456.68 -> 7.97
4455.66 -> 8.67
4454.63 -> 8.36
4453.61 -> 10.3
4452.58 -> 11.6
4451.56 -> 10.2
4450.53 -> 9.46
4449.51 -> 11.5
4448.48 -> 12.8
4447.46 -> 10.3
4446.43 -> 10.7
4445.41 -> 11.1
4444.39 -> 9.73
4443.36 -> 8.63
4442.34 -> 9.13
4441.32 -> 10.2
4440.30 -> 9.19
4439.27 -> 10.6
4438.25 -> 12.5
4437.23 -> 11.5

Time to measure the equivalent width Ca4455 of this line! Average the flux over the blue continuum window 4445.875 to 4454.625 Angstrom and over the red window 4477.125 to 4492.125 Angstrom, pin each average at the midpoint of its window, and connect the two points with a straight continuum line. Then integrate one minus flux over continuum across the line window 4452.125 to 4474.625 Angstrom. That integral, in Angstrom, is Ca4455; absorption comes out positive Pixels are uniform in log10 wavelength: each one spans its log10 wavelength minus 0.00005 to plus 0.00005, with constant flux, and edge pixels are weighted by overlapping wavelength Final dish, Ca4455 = 1.8 Angstrom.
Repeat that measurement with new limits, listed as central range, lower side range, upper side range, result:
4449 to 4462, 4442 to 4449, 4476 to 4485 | 1.0 Angstrom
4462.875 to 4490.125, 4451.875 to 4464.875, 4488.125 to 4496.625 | -1.6 Angstrom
